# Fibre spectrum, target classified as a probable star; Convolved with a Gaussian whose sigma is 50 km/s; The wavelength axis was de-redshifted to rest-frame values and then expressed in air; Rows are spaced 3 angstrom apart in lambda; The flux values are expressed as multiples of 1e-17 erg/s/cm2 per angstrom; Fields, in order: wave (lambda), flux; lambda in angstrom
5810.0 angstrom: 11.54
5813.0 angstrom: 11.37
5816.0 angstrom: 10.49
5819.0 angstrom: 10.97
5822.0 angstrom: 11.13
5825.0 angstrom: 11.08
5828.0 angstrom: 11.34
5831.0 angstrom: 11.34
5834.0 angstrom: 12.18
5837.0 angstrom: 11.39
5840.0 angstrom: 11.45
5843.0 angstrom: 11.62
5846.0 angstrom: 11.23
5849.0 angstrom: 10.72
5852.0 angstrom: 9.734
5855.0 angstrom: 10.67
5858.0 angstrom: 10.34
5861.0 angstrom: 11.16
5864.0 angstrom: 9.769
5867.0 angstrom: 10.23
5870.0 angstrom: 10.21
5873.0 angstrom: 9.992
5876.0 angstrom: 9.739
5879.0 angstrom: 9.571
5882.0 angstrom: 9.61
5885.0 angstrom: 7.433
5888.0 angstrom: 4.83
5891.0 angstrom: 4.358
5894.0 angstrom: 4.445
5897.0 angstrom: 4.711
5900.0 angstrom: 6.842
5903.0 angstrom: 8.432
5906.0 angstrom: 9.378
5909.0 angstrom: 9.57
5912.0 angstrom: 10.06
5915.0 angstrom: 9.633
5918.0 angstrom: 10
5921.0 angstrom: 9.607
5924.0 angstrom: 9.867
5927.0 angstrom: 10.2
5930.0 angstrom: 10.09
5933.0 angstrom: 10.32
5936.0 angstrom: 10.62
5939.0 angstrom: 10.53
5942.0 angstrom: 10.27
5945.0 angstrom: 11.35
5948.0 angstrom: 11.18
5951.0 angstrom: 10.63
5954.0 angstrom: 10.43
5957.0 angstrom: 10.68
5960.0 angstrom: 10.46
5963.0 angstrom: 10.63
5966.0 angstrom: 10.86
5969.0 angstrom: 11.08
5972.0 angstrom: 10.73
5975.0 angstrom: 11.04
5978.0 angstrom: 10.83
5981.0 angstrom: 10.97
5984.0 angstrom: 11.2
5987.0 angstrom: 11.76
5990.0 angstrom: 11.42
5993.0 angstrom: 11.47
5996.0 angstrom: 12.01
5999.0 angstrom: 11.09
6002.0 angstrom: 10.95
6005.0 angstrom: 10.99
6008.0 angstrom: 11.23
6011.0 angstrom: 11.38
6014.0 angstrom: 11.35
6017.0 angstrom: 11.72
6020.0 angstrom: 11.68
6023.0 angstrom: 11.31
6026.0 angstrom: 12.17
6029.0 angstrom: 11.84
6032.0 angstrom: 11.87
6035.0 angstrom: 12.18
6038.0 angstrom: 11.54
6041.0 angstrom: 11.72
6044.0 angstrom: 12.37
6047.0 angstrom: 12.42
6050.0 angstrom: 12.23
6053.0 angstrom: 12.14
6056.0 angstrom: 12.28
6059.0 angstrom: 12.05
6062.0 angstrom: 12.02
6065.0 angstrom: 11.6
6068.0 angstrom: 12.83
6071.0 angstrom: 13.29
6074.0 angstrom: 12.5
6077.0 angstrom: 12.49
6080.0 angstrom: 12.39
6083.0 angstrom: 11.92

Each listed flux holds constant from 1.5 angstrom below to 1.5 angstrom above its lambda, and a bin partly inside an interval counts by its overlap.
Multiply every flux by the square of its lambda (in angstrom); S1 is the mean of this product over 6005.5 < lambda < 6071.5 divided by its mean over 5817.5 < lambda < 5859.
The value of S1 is 1.15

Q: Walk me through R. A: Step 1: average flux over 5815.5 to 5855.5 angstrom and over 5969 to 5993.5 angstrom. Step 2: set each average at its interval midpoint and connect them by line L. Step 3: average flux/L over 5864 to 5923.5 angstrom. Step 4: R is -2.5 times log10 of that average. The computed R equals 0.30 mag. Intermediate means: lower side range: 11.1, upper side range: 11.2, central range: 8.41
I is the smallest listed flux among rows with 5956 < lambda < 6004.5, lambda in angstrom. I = 10.46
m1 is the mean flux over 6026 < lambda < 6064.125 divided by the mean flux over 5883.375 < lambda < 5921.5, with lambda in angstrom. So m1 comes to 1.6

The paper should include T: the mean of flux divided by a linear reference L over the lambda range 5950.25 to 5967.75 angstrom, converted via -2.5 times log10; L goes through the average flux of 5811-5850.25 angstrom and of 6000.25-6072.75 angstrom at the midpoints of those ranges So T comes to 0.10 mag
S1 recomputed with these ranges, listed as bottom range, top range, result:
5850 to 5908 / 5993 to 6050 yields 1.44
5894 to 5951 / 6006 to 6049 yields 1.28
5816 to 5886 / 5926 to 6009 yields 1.07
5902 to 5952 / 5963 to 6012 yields 1.13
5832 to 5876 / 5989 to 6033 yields 1.13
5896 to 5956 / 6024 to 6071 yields 1.30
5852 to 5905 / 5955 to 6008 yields 1.36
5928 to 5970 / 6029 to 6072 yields 1.18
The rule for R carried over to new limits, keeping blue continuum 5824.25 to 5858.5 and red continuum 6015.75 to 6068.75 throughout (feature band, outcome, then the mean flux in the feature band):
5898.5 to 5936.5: 0.20 mag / 9.56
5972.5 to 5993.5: 0.05 mag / 11.2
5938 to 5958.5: 0.08 mag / 10.7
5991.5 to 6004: 0.04 mag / 11.4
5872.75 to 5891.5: 0.38 mag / 7.99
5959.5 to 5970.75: 0.08 mag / 10.8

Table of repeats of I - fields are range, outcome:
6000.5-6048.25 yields 10.95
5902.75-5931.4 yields 8.432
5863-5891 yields 4.358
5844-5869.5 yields 9.734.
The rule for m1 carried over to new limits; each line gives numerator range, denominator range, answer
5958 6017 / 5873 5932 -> 1.33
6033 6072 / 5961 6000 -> 1.09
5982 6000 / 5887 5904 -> 2.07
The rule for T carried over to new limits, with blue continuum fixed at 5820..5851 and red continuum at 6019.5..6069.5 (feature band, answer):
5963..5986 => 0.079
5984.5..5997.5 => 0.020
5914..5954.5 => 0.129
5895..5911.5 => 0.423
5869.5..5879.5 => 0.160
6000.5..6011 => 0.074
